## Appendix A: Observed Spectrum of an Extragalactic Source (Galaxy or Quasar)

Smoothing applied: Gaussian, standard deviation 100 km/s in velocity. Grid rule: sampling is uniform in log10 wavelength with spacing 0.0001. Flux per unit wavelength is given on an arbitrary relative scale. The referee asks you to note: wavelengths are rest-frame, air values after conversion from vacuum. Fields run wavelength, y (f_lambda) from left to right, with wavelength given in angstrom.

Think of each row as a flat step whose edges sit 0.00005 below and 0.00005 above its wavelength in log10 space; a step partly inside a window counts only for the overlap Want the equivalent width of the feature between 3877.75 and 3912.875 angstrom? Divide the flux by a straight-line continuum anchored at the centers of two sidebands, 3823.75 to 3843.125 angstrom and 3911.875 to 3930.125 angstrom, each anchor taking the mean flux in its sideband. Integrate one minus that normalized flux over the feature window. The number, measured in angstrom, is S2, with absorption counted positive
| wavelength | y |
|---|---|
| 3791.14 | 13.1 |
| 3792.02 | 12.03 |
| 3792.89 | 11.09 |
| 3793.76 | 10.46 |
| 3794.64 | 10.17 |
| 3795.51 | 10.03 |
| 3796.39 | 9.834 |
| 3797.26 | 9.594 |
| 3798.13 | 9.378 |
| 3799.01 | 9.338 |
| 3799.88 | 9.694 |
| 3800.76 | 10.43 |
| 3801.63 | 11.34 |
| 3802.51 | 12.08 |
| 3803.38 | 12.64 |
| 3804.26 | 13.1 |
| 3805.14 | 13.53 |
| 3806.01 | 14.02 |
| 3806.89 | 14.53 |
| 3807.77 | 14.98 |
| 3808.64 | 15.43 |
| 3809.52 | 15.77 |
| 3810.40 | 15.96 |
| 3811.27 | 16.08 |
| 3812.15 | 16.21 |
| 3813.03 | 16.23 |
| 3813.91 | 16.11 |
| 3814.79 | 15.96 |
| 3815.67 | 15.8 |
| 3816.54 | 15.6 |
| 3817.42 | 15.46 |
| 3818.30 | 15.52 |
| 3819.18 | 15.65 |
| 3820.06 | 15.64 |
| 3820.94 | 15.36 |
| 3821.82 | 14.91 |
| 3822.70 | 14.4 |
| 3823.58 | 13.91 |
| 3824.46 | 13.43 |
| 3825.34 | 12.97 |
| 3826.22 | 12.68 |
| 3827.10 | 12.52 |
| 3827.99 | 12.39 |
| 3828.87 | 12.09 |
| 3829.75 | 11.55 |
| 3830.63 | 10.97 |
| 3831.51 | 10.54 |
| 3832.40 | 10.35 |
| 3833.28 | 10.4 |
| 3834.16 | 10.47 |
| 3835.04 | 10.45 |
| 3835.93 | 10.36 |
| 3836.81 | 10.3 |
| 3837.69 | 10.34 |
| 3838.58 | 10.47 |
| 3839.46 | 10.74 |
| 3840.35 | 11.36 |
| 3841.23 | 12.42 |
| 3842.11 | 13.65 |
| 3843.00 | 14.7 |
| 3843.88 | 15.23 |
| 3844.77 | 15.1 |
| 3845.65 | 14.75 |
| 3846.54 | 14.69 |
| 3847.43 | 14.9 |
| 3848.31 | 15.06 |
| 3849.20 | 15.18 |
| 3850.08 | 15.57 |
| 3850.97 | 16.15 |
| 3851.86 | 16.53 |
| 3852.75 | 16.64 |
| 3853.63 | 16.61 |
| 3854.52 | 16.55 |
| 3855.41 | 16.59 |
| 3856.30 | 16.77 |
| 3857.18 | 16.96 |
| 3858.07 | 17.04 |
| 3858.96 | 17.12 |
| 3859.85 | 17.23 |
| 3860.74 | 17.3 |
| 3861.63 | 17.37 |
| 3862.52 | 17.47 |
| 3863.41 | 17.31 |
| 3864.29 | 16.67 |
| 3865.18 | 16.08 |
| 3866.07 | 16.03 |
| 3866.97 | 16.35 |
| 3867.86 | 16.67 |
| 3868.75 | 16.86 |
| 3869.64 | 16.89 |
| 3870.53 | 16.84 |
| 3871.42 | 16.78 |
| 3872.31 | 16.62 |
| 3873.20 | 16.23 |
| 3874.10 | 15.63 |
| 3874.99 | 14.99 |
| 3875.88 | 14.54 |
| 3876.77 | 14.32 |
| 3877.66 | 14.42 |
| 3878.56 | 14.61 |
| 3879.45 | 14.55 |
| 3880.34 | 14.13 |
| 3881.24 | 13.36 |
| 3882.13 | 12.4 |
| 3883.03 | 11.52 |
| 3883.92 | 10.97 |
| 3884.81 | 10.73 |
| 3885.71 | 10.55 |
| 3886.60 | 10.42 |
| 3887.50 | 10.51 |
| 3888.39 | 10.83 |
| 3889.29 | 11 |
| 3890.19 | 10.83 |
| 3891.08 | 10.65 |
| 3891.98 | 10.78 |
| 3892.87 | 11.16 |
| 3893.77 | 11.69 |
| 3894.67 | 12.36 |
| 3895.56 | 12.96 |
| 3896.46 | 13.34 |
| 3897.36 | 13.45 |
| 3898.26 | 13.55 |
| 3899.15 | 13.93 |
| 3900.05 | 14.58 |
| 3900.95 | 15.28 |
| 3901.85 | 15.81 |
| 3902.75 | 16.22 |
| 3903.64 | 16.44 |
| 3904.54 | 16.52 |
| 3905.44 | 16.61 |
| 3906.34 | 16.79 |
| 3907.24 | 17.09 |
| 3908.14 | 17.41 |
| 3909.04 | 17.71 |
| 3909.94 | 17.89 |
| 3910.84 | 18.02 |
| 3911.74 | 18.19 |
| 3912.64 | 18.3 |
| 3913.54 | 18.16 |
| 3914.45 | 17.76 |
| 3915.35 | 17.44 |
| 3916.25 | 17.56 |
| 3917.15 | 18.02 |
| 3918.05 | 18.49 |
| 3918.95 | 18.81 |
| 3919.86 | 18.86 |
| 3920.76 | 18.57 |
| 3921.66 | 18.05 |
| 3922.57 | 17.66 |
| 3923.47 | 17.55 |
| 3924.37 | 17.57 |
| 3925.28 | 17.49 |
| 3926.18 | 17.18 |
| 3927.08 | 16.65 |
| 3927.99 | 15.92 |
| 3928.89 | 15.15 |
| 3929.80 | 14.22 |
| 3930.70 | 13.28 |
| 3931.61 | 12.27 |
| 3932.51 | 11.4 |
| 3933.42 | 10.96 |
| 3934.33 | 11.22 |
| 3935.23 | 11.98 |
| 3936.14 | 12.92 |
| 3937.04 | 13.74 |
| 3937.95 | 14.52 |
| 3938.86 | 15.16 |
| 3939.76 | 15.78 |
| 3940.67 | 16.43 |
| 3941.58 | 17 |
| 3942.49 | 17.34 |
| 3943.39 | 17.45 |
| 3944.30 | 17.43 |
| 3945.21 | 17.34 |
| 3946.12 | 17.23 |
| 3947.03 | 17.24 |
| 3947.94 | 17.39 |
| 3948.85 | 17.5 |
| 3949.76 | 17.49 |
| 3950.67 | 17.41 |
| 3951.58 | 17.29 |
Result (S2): 4.3 angstrom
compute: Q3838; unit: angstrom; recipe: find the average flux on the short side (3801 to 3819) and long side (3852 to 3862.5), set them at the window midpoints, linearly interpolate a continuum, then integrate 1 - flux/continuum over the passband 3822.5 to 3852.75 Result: 6.0 angstrom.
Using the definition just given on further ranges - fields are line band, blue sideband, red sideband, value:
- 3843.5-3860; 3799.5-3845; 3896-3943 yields -2.2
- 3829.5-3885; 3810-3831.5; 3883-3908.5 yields -2.7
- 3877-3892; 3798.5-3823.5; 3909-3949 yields 3.5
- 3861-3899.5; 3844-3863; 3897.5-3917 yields 5.9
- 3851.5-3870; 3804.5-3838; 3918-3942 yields -3.2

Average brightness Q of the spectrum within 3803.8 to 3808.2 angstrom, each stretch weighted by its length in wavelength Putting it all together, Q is 14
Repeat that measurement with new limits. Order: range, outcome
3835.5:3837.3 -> 10.4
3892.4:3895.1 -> 11.7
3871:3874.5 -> 16.3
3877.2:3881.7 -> 14.2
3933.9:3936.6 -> 12.1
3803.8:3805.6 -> 13.3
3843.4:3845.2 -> 15.2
